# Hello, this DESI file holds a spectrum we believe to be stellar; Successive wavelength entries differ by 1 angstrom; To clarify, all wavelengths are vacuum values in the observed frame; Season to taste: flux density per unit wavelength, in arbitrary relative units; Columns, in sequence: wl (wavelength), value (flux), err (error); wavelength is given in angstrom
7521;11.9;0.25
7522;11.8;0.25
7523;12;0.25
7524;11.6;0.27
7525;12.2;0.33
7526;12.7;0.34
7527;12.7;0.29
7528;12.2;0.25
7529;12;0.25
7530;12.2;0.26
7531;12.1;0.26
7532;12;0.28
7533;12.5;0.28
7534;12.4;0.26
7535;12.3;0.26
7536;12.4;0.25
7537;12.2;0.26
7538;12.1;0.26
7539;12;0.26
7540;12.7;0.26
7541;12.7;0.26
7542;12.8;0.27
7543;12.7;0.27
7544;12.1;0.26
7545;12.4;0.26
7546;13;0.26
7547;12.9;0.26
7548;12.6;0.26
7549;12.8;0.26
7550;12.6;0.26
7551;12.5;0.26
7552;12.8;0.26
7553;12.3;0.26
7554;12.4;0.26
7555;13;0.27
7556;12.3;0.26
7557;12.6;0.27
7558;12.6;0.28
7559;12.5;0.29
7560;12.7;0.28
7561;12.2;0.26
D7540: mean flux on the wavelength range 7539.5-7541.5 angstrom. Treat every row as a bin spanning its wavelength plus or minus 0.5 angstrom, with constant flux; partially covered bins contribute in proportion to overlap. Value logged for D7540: 12.7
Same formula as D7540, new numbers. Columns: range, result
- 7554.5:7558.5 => 12.6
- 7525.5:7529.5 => 12.4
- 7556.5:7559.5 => 12.6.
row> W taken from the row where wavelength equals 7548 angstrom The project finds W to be 12.6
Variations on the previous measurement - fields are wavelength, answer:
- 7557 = 12.6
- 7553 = 12.3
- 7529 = 12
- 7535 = 12.3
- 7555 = 13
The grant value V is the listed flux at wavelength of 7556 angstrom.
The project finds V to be 12.3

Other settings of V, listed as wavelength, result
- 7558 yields 12.6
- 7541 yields 12.7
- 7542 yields 12.8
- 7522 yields 11.8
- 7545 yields 12.4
